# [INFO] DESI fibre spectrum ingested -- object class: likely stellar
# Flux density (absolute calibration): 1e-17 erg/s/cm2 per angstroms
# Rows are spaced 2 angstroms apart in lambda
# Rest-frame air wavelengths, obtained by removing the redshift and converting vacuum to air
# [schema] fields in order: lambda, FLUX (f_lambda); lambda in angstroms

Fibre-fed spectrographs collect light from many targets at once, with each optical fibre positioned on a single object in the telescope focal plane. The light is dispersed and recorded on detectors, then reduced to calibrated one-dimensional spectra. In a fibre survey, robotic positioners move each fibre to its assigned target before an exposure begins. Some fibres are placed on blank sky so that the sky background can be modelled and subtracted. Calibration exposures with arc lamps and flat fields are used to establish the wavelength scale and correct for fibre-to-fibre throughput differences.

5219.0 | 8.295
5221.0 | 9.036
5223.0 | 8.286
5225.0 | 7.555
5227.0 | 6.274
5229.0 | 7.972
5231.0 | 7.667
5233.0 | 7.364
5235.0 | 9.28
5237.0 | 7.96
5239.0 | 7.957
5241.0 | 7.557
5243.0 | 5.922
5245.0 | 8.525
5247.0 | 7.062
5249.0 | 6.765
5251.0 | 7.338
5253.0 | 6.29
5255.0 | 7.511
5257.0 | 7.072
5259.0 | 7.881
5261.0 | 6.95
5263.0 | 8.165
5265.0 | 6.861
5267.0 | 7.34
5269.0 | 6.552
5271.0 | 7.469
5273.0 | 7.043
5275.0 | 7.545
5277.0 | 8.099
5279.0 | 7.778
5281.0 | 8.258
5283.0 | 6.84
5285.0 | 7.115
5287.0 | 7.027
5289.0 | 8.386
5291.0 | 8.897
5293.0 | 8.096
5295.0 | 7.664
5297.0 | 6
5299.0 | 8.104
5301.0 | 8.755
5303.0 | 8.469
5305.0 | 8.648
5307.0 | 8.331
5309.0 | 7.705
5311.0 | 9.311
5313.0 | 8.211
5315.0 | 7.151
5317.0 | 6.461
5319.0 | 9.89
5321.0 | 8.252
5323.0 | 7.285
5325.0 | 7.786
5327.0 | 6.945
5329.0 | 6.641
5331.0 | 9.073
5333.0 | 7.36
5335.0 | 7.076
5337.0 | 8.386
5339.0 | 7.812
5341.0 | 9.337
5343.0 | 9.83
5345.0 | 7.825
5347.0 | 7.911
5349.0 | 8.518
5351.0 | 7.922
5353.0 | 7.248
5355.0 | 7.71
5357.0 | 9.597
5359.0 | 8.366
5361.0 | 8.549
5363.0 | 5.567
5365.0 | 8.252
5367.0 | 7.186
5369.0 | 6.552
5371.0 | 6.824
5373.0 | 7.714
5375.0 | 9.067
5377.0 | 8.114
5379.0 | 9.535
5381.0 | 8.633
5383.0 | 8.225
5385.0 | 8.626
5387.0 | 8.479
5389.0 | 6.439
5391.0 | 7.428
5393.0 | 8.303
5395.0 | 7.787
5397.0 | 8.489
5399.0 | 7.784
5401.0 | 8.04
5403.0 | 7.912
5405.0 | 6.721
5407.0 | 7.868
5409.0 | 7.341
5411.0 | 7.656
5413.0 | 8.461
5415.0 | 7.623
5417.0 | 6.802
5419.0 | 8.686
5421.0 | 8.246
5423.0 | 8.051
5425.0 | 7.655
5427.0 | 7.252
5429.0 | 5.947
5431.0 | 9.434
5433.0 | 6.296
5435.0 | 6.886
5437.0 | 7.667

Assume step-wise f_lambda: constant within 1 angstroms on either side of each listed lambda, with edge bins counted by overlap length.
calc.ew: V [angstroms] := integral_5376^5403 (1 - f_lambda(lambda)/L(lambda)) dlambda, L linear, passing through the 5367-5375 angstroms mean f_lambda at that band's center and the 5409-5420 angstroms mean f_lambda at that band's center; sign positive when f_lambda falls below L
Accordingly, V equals -2.2 angstroms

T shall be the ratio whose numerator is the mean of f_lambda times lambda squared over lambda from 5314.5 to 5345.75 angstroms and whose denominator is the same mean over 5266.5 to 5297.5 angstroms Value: 1.1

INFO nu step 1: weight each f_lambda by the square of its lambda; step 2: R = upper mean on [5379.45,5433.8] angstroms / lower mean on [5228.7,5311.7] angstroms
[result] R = 1.1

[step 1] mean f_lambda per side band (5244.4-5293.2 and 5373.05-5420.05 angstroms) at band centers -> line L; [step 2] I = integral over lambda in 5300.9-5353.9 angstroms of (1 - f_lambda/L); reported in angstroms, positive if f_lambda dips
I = -2.5 angstroms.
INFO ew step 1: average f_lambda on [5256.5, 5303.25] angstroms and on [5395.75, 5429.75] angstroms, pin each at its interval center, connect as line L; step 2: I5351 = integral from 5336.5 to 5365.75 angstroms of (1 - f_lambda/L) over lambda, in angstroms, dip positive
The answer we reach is -2.1 angstroms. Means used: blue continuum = 7.59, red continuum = 7.69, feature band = 8.18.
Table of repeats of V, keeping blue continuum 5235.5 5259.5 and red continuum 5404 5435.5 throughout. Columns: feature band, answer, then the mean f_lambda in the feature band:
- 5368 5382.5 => -1.1 angstroms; 8.07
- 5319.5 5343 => -1.5 angstroms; 7.94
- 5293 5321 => -2.4 angstroms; 8.06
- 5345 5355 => -0.5 angstroms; 7.87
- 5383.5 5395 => -0.5 angstroms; 7.87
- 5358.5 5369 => 0.1 angstroms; 7.45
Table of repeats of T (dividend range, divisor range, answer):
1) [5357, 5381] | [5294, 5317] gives 1.02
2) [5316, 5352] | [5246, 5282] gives 1.12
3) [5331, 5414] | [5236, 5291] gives 1.12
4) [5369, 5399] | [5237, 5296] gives 1.13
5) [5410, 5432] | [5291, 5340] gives 1.03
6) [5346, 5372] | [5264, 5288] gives 1.09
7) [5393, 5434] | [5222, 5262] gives 1.10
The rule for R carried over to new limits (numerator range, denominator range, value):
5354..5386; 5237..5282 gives 1.14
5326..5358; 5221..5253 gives 1.11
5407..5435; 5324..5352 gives 0.98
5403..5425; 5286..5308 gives 1.01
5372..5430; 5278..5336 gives 1.04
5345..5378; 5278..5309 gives 1.02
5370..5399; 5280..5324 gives 1.05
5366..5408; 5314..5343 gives 1.02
